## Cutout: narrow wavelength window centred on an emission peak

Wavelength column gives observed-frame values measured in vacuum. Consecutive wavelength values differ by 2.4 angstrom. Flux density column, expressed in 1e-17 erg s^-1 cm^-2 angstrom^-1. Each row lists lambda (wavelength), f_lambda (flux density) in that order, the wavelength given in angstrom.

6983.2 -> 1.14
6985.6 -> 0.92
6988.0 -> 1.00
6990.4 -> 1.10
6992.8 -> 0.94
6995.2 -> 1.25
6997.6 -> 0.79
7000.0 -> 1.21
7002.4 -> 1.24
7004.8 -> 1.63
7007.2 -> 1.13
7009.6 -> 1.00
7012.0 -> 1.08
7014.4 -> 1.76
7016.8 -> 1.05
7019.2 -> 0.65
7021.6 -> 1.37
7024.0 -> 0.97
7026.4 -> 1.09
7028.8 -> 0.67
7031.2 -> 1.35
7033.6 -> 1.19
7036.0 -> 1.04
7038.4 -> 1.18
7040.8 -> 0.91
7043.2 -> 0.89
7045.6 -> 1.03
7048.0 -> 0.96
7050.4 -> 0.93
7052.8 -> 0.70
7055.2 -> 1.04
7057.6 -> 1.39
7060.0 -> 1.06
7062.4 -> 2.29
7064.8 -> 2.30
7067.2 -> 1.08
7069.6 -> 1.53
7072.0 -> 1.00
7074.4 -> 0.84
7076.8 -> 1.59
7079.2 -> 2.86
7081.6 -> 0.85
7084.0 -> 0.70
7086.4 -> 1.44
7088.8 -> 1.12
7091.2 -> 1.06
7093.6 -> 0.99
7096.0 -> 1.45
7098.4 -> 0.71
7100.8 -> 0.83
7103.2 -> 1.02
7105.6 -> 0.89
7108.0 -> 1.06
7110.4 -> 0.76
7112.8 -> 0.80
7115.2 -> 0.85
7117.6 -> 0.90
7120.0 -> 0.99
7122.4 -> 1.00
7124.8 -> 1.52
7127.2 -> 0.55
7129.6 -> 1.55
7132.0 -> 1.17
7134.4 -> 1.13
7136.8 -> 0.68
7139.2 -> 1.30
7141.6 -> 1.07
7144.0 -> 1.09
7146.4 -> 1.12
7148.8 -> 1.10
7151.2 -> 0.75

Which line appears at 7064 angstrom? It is [S II]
